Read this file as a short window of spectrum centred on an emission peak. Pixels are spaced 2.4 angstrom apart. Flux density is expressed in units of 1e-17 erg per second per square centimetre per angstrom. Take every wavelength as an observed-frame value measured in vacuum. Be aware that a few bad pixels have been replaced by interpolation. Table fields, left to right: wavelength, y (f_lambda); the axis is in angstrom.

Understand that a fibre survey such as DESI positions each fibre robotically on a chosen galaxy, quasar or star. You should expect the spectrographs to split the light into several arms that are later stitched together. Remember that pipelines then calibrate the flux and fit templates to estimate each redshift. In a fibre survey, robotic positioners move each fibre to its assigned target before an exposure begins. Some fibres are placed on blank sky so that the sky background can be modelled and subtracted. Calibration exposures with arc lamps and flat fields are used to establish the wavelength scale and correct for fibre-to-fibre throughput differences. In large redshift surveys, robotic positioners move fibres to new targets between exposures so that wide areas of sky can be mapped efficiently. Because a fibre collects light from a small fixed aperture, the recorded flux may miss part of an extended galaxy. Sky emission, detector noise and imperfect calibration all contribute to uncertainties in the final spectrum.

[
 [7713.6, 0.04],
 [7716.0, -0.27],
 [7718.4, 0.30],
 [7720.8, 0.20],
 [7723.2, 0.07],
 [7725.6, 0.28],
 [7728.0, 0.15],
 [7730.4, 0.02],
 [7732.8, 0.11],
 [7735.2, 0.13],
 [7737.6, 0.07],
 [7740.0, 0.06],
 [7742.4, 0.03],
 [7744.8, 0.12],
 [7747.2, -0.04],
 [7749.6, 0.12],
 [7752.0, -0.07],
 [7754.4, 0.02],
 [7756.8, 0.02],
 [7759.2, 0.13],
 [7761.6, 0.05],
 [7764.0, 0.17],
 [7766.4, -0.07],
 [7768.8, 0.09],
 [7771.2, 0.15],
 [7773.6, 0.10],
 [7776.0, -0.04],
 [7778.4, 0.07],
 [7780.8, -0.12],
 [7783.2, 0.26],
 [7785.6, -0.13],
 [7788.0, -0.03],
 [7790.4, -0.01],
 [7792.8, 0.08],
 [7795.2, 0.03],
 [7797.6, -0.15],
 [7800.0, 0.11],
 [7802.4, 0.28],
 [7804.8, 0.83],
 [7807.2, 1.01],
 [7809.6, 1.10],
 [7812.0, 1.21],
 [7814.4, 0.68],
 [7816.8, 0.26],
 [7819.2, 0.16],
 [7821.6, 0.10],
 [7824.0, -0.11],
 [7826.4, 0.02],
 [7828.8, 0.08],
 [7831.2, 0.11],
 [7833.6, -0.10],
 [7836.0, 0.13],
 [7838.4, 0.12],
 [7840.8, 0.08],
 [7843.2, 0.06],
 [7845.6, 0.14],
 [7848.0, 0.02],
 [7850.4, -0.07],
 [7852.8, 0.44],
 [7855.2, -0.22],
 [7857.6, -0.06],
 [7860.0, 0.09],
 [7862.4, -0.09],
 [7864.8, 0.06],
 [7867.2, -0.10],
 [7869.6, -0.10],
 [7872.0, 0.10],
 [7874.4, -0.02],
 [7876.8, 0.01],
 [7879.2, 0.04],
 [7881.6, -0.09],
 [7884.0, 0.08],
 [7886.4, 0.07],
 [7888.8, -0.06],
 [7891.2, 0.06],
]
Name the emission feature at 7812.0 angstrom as [O II] 3727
